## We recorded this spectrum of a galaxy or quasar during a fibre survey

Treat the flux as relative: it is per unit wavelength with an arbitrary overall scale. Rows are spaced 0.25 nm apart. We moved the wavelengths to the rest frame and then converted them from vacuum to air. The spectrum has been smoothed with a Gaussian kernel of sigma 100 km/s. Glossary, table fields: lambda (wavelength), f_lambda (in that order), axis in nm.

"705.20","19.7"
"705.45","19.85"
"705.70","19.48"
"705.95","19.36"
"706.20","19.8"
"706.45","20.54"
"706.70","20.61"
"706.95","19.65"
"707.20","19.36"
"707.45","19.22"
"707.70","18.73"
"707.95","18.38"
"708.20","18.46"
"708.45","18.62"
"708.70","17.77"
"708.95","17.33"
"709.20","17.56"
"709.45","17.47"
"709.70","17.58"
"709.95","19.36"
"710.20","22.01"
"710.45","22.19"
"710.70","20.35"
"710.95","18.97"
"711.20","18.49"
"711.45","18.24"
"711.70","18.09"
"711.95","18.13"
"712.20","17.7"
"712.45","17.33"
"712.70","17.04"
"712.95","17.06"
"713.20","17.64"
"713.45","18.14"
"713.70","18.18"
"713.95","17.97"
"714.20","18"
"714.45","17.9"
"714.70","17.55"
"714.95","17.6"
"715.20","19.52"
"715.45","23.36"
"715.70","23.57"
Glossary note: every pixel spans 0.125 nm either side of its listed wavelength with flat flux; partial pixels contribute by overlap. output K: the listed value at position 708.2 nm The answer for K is 18.46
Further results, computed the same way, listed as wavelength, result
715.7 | 23.57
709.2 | 17.56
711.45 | 18.24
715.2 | 19.52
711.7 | 18.09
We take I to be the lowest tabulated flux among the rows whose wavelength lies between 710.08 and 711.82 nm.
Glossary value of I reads 18.09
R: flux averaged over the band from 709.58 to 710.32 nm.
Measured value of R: 19.6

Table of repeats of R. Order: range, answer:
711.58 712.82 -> 17.7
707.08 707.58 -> 19.3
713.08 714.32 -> 18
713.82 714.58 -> 18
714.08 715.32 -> 18.1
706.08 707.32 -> 20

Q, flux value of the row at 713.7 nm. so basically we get 18.18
